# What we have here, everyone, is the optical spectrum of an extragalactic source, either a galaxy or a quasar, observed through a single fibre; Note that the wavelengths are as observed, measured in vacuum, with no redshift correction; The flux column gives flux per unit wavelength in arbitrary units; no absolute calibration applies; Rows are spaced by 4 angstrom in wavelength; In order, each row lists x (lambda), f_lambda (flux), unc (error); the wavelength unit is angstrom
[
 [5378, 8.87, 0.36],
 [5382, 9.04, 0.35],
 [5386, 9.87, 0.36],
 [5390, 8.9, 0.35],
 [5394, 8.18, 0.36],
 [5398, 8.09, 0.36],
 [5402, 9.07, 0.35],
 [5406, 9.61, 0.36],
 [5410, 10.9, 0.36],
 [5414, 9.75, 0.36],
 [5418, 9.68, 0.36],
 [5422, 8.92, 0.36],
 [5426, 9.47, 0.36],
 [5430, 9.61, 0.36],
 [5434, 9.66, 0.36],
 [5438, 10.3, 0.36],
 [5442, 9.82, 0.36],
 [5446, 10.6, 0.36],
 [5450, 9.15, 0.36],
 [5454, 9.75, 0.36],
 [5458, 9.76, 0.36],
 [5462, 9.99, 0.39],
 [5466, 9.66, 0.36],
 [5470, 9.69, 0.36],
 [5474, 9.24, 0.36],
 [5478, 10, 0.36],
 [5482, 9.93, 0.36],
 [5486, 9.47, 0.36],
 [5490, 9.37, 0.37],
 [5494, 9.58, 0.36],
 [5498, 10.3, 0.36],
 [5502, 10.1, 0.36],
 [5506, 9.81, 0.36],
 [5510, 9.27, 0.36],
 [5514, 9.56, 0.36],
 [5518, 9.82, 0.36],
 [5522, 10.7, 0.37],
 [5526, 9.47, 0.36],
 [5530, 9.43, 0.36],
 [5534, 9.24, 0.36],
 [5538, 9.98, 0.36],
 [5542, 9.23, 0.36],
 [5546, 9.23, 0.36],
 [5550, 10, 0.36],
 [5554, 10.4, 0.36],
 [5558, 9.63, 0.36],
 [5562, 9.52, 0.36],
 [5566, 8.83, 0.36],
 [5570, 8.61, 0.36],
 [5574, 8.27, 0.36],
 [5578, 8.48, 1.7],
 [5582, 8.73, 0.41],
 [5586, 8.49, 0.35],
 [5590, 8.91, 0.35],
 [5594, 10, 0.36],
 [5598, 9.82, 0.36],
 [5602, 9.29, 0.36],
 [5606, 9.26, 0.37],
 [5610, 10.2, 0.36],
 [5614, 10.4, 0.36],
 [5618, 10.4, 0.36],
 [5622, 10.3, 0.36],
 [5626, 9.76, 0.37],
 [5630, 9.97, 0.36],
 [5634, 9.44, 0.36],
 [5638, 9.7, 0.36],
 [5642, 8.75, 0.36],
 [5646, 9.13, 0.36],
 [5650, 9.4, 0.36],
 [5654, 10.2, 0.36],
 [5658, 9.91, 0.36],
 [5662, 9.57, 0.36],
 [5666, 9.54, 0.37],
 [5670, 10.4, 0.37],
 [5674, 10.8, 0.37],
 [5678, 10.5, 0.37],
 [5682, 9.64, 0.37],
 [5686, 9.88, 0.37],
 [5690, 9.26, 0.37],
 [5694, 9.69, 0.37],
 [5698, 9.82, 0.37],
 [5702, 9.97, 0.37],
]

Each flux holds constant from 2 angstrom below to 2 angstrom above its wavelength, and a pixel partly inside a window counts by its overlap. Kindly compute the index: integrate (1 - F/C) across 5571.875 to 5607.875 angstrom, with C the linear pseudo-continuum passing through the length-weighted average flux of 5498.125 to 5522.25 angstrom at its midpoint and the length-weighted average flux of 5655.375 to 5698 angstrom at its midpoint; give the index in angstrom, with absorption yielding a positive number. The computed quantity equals 3.1 angstrom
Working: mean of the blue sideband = 9.85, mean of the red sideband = 9.92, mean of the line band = 9.03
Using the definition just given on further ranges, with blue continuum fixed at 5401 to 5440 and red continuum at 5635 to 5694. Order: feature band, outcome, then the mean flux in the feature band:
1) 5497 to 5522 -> -0.34 angstrom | 9.86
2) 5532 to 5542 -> 0.20 angstrom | 9.53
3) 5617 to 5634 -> -0.46 angstrom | 10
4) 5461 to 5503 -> -0.09 angstrom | 9.74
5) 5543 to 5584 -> 2.38 angstrom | 9.17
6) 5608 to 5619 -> -0.66 angstrom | 10.3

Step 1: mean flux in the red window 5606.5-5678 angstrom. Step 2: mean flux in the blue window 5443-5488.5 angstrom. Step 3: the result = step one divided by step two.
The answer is 1.01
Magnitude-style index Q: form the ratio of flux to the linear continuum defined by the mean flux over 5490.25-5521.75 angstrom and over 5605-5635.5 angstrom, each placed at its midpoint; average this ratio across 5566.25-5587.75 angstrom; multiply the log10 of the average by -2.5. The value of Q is 0.16 mag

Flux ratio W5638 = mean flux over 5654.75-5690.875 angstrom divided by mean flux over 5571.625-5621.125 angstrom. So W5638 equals 1.1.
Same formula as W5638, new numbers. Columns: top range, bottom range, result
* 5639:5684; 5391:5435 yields 1.05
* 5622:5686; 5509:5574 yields 1.03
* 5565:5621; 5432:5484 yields 0.95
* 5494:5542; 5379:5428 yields 1.05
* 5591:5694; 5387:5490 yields 1.03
